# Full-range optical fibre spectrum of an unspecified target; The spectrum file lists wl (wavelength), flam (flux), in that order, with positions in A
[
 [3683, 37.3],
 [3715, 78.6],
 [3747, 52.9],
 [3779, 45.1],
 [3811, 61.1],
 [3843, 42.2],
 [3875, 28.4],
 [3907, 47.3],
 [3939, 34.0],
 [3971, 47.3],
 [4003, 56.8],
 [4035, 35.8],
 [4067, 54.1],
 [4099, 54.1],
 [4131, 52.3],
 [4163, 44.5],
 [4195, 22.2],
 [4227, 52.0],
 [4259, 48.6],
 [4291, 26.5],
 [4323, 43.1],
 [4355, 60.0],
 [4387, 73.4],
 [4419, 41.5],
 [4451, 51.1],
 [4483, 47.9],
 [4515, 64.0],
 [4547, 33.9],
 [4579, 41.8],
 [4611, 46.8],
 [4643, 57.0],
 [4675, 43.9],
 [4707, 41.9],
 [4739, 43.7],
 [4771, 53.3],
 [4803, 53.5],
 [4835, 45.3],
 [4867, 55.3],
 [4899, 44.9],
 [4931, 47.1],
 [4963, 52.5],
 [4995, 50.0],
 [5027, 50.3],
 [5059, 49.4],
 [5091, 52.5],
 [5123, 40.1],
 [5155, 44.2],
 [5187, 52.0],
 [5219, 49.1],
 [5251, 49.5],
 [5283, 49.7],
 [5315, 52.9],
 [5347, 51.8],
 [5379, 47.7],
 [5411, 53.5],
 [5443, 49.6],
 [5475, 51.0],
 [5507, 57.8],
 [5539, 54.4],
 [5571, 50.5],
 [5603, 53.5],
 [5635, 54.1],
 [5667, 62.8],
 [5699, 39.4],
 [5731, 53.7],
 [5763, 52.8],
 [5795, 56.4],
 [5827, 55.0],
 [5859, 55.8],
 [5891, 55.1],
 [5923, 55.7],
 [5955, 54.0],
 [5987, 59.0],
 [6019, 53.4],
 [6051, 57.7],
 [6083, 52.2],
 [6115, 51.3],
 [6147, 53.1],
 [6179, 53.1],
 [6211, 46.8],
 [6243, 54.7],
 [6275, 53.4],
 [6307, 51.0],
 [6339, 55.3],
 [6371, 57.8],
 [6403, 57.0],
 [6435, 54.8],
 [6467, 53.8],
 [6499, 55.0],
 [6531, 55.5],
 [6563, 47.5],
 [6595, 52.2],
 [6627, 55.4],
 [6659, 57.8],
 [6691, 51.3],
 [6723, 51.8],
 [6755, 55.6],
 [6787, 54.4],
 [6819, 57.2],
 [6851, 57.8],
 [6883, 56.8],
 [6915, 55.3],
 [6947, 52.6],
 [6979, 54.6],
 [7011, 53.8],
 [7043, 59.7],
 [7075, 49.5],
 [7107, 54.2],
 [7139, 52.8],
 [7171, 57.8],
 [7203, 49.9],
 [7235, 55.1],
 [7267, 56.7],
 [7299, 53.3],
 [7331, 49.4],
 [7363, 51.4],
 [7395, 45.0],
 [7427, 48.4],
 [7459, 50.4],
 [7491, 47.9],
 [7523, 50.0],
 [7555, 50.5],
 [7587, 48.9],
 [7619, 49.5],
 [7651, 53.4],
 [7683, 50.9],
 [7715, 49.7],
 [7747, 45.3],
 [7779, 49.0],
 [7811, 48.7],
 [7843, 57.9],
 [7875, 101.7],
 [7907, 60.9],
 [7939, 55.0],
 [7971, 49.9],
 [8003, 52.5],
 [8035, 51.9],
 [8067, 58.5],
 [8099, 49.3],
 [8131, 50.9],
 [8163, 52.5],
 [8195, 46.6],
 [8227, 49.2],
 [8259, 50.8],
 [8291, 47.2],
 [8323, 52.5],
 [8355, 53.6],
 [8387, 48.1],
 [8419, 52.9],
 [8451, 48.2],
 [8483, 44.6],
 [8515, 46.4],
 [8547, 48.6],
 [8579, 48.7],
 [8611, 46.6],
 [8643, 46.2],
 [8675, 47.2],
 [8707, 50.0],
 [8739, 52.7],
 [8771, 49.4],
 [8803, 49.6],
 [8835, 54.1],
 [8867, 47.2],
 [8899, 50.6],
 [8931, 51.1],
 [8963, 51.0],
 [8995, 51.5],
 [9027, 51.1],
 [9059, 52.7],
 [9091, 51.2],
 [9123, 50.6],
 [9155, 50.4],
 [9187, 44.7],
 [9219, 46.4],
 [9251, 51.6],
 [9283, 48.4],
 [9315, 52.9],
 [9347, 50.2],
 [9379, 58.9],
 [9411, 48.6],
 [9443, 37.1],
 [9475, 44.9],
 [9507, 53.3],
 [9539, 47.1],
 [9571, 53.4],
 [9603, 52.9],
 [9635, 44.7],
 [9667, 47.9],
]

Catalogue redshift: 0.20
